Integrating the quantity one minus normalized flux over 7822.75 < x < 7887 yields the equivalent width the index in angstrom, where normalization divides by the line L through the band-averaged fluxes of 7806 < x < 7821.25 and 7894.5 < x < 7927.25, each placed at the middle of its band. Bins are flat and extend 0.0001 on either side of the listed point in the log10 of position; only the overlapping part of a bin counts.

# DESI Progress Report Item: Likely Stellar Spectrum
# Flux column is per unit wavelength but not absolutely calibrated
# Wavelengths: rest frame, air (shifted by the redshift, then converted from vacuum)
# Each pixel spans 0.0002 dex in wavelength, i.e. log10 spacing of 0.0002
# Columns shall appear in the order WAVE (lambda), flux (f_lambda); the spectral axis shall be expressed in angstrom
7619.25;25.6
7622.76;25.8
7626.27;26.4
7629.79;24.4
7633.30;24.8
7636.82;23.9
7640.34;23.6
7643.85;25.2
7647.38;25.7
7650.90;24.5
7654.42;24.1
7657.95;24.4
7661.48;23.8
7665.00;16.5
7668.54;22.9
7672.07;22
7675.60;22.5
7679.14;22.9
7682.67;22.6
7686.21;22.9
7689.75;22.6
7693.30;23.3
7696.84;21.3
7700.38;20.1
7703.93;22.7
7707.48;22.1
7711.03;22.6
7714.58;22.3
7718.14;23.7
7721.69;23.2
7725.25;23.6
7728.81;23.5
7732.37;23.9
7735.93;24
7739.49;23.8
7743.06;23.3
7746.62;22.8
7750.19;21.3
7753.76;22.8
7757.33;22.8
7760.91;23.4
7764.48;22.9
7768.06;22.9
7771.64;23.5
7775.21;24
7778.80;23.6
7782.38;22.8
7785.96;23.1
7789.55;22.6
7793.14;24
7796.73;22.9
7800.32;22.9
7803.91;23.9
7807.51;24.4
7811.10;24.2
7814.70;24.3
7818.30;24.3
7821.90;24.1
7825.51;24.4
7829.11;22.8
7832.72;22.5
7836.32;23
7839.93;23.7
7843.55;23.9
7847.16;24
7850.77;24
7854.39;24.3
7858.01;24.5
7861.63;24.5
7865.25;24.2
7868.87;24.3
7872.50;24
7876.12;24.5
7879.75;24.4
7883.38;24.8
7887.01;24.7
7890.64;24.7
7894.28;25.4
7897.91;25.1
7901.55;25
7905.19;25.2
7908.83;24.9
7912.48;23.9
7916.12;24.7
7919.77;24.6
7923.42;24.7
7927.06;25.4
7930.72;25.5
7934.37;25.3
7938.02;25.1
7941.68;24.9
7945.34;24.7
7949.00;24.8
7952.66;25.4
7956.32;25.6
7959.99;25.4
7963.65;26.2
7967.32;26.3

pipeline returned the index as 1.3 angstrom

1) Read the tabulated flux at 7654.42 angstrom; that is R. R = 24.1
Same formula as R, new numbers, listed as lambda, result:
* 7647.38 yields 25.7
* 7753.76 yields 22.8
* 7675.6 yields 22.5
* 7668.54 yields 22.9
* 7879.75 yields 24.4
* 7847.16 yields 24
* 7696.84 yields 21.3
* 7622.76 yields 25.8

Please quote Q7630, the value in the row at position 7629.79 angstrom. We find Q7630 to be 24.4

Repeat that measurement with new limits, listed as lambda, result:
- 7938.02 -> 25.1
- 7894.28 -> 25.4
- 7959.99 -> 25.4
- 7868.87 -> 24.3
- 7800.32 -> 22.9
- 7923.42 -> 24.7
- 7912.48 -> 23.9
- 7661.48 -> 23.8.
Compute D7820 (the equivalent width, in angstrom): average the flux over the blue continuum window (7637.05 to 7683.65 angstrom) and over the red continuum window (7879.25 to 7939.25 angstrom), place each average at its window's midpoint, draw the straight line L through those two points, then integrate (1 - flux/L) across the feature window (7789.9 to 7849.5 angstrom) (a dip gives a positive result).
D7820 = 1.5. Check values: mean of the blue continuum 23.2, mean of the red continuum 24.9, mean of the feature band 23.7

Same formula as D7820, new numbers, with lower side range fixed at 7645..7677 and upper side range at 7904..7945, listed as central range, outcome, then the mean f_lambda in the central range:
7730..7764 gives 0.70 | 23.1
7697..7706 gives 0.72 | 21.4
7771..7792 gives 0.52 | 23.3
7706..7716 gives 0.43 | 22.3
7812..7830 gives 0.08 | 24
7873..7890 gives 0.03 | 24.6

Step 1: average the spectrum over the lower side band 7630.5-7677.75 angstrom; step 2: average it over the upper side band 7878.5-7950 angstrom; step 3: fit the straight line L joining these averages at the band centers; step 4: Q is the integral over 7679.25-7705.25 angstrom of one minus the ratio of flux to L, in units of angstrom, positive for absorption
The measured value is 1.5 angstrom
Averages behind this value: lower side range 23.4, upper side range 24.9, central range 22.3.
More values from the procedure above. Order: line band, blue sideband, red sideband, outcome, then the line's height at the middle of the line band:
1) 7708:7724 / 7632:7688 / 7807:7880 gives 0.4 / 23.5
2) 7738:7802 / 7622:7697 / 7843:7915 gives 2.5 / 24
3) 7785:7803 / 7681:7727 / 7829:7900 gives 0.3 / 23.5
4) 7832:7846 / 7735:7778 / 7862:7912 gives 0.4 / 24.1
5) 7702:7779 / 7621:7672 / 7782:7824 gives 2.1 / 23.8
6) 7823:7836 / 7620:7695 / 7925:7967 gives 0.7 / 24.6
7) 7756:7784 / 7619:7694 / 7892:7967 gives 1.1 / 24.2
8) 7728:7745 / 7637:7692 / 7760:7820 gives -0.3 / 23.3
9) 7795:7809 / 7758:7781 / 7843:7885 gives 0.1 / 23.7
